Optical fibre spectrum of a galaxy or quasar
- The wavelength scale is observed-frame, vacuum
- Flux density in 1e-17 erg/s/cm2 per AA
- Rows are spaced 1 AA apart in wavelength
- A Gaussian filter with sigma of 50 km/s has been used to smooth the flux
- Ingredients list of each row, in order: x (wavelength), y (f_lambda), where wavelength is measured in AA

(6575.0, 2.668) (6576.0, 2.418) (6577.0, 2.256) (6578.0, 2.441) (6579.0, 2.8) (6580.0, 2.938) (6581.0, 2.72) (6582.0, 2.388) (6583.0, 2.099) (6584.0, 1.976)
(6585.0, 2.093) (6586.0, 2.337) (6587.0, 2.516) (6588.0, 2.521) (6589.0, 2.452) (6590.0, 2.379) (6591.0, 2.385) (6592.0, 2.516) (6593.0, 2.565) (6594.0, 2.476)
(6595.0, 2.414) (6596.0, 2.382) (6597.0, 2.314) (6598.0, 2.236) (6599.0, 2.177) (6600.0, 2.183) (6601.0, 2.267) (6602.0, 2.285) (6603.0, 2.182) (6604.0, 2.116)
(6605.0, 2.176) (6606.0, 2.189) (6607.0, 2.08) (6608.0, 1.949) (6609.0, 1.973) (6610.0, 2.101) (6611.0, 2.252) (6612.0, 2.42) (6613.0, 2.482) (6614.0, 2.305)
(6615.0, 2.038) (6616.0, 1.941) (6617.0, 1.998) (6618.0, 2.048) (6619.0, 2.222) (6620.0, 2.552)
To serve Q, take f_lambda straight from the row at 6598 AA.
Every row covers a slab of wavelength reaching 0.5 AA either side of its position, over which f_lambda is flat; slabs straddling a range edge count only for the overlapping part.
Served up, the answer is 2.236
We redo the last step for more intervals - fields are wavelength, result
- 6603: 2.182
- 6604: 2.116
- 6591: 2.385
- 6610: 2.101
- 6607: 2.08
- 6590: 2.379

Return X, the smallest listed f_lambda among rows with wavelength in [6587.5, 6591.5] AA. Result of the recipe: 2.379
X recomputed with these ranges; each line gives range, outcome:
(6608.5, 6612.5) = 1.973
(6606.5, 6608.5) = 1.949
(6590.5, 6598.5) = 2.236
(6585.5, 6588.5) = 2.337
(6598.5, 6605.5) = 2.116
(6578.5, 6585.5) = 1.976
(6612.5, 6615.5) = 2.038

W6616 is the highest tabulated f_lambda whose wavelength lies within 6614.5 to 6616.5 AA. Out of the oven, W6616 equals 2.038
